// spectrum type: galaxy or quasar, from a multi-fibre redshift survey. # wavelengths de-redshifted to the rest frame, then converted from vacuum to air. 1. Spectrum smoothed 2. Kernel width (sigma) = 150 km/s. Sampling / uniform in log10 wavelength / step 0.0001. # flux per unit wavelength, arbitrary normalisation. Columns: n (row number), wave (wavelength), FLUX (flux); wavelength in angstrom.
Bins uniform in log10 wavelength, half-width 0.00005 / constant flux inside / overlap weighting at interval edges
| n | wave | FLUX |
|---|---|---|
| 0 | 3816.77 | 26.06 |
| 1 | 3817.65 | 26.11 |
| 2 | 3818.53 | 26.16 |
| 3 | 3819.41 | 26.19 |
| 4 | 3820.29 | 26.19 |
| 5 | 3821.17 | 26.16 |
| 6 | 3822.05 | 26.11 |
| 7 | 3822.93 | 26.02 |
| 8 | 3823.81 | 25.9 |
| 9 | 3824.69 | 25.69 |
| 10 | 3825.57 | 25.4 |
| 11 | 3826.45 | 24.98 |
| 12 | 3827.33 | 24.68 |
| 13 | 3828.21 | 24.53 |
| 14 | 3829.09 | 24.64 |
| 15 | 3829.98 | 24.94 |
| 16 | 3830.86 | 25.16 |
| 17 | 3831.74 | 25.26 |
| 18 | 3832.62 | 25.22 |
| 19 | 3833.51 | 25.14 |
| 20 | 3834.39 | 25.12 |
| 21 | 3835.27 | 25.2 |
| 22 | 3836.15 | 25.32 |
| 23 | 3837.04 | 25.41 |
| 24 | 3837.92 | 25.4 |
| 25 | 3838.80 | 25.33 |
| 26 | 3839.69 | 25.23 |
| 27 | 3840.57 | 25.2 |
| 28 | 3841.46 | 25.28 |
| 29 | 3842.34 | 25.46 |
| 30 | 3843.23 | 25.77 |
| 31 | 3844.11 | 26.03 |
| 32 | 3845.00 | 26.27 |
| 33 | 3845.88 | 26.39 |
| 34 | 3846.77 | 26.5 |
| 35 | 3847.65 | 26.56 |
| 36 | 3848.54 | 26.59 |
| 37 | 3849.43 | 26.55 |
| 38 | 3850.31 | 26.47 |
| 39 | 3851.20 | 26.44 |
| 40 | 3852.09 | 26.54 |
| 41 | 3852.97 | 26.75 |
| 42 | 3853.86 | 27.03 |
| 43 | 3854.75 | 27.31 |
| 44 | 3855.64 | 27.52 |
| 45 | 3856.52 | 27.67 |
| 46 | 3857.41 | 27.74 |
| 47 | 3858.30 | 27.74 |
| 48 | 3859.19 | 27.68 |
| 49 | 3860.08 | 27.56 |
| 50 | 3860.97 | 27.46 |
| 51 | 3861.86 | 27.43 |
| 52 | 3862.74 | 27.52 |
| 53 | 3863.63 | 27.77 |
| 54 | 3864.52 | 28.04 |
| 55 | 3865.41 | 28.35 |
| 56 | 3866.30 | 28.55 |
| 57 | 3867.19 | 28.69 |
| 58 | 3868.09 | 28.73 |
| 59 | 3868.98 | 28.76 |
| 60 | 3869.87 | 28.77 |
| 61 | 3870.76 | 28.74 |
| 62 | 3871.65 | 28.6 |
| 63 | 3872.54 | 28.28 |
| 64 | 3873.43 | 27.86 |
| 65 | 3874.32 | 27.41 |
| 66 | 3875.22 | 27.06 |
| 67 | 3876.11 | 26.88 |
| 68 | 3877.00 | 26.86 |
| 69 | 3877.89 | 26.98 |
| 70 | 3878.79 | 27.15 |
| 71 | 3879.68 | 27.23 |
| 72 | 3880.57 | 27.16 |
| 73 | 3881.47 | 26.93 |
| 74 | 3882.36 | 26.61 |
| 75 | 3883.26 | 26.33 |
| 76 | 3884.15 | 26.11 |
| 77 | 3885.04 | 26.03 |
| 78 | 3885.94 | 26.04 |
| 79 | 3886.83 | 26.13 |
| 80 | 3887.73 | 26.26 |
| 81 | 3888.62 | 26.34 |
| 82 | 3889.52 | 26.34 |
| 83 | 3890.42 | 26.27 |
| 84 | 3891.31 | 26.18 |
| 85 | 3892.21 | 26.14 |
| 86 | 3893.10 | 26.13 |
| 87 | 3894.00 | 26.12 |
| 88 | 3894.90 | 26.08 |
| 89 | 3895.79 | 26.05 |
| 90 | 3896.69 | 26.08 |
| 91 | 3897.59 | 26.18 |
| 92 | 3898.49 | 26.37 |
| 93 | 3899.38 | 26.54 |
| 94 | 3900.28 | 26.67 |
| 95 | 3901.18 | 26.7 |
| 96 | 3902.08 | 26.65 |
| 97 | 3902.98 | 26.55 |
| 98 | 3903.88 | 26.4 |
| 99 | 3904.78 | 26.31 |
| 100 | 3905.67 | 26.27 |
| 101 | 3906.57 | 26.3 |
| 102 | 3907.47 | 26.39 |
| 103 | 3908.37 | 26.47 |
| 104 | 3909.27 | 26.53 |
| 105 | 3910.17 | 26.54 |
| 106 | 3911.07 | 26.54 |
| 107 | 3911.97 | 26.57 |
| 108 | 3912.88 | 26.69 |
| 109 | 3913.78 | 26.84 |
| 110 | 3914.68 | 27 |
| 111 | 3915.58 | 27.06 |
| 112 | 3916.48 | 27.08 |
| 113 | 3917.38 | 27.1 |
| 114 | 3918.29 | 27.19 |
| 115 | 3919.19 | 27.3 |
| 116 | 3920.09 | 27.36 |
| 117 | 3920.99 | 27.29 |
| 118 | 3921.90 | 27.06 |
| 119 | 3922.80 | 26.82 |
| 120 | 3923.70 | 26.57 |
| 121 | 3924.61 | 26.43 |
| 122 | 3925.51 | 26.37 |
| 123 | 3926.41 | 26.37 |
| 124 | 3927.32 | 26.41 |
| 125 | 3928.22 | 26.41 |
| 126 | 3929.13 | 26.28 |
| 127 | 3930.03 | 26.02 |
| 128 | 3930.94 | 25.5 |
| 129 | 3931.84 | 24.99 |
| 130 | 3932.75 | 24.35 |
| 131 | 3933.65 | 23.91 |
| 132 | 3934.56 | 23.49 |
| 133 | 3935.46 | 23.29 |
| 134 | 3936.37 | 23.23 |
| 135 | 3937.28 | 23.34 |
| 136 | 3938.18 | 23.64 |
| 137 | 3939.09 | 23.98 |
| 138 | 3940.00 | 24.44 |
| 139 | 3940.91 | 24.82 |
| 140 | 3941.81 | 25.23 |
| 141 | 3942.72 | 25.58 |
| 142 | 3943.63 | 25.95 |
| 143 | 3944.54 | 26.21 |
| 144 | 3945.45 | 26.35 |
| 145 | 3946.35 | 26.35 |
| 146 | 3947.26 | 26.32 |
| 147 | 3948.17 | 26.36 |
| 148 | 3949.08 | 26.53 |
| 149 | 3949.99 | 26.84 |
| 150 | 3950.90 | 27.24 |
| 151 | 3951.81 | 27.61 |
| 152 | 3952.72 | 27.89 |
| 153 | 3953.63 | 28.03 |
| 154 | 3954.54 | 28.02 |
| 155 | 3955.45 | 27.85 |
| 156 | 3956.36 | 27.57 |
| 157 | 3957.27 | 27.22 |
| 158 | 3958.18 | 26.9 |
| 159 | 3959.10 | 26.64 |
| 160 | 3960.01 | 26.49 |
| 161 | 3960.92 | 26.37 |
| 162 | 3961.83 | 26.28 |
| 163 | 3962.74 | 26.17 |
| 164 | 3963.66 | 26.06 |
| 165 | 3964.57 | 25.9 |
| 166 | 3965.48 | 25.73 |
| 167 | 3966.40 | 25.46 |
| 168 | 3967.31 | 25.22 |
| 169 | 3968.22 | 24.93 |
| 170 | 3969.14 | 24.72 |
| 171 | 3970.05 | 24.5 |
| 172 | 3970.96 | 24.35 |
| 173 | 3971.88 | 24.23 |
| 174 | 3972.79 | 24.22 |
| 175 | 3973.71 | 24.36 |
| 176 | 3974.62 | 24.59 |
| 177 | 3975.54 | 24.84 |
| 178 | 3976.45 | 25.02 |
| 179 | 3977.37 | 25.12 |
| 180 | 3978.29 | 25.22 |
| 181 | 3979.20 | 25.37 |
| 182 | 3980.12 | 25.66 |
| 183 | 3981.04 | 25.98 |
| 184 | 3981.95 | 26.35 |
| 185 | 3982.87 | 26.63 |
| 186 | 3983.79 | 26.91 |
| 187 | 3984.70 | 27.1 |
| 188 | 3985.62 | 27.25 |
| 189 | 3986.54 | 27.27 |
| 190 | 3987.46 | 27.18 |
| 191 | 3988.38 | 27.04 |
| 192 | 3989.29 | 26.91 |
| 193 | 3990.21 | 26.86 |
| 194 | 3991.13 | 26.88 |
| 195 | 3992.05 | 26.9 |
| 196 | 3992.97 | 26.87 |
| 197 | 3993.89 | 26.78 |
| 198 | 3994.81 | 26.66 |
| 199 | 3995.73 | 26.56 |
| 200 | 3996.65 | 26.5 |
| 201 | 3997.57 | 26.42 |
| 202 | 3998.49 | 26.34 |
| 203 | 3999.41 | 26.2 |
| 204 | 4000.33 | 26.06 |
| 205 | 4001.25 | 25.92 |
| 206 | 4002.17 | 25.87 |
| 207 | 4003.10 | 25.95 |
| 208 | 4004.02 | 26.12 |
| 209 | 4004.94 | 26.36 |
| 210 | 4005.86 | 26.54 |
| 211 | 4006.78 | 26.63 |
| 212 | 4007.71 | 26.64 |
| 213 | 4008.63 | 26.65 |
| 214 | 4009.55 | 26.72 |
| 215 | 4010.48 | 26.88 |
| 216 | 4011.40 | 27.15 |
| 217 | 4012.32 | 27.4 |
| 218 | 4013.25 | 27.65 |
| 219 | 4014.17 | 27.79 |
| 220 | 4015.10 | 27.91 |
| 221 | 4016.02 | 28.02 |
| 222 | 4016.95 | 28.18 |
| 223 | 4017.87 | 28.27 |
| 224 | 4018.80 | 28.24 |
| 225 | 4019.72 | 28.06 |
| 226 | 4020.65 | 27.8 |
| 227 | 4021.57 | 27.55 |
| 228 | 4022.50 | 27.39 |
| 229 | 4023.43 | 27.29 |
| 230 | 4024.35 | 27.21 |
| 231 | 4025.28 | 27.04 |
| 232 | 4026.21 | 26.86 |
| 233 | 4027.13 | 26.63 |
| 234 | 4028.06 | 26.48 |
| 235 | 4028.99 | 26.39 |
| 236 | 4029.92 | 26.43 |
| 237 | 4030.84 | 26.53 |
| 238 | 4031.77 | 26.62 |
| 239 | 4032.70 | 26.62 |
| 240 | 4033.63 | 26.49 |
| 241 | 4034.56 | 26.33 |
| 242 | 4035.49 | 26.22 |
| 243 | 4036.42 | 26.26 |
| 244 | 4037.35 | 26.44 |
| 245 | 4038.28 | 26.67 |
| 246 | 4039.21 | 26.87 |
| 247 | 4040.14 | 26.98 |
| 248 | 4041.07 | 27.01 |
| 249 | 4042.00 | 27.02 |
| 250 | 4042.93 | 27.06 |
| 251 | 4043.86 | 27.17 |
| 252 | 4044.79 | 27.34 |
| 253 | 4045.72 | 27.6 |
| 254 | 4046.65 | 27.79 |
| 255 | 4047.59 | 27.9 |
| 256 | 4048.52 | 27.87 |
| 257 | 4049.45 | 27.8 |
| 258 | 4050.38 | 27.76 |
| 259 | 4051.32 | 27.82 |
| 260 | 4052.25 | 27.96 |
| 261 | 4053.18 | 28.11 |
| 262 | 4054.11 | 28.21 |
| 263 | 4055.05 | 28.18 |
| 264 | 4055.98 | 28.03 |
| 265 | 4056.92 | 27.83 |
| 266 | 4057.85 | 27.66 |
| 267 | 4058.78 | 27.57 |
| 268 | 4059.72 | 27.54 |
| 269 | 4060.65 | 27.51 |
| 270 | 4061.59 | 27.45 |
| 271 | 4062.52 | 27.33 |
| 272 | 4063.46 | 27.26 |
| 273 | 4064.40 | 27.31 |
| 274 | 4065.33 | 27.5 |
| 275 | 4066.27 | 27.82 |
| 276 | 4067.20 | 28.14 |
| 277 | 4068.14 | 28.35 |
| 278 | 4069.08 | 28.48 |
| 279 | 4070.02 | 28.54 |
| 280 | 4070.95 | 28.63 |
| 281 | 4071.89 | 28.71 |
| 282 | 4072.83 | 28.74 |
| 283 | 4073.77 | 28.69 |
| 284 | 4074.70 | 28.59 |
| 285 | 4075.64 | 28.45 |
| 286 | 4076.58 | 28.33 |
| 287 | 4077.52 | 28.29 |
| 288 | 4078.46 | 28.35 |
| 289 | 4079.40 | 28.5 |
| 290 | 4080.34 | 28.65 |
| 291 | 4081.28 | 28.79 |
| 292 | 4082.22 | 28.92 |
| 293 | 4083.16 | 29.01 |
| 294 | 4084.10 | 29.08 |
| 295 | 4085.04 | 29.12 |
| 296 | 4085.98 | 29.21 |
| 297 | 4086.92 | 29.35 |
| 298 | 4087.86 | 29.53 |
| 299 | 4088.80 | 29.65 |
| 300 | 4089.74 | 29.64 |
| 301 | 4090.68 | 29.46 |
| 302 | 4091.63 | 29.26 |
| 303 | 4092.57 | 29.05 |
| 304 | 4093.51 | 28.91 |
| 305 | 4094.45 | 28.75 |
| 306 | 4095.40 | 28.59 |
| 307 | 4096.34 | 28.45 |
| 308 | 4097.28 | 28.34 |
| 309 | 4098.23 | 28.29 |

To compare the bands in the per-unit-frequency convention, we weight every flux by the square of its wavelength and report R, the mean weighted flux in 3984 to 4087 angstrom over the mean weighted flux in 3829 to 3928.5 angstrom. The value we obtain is 1.1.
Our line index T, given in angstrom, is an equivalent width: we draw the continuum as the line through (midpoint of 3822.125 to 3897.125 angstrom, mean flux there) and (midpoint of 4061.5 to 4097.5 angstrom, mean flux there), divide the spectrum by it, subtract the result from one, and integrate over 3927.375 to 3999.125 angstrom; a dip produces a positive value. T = 4.21 angstrom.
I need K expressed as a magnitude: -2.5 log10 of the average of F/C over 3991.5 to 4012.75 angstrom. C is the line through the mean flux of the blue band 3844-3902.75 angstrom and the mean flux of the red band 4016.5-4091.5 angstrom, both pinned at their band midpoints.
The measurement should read 0.04 mag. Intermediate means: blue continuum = 27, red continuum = 27.8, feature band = 26.5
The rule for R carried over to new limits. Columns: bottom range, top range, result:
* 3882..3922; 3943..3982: 1.01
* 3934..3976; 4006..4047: 1.09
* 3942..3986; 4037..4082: 1.12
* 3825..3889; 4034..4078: 1.15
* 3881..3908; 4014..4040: 1.10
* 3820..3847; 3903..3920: 1.09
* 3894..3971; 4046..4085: 1.15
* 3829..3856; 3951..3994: 1.08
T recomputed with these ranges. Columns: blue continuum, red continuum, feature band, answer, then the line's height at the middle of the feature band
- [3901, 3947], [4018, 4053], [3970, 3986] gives 0.7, 26.5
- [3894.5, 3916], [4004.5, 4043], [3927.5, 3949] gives 1.3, 26.6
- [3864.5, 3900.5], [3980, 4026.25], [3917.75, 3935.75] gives 0.7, 27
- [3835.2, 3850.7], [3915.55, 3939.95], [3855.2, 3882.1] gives -2.0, 25.8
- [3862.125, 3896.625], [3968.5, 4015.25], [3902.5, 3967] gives 1.2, 26.7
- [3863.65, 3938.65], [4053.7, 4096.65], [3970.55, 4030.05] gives 2.3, 27.6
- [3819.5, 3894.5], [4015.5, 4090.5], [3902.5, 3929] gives 0.2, 26.9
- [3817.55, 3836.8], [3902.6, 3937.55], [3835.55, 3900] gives -2.7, 25.7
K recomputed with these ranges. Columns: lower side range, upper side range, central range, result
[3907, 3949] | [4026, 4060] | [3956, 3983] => 0.03 mag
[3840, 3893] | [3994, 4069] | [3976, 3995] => 0.03 mag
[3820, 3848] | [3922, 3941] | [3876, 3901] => -0.05 mag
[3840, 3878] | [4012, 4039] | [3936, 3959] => 0.04 mag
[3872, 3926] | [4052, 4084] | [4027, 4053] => 0.04 mag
